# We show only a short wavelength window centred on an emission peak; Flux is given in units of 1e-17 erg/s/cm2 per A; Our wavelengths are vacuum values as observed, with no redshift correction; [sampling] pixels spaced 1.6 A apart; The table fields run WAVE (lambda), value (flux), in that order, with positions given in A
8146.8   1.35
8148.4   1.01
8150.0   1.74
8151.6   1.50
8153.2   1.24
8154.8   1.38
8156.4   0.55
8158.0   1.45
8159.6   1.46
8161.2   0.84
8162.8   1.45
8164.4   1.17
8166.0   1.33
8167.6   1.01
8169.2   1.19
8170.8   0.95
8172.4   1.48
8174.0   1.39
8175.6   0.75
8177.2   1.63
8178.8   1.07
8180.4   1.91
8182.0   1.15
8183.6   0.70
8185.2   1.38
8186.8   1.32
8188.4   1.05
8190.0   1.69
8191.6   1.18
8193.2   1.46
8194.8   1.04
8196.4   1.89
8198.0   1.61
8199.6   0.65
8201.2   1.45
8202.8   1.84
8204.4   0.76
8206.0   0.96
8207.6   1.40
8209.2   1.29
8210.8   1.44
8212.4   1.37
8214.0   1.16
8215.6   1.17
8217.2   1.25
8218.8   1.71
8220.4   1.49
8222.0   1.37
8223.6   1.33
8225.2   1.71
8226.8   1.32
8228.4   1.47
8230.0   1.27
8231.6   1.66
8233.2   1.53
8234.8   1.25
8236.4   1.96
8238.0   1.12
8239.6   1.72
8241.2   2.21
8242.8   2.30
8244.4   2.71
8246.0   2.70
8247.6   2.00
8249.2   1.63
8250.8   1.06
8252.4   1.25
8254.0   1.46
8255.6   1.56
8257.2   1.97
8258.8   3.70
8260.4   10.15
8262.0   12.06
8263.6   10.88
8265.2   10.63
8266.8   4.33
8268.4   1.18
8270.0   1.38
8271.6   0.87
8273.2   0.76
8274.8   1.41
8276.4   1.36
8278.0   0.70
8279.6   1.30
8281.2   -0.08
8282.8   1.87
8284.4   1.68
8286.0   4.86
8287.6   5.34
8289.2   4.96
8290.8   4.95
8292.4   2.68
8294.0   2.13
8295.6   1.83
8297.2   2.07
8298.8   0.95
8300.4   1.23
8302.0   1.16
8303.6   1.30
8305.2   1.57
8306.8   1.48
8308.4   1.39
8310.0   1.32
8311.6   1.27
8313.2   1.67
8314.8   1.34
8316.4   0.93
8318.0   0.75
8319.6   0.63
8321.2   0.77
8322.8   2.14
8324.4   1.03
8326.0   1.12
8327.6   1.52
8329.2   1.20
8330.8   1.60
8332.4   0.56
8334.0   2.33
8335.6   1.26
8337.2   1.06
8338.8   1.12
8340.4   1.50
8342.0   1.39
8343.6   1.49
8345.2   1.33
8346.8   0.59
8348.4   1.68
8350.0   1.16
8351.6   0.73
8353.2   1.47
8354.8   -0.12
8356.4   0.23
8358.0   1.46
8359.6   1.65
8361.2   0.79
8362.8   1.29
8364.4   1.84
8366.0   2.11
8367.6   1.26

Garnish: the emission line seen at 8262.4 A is H-alpha 6563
